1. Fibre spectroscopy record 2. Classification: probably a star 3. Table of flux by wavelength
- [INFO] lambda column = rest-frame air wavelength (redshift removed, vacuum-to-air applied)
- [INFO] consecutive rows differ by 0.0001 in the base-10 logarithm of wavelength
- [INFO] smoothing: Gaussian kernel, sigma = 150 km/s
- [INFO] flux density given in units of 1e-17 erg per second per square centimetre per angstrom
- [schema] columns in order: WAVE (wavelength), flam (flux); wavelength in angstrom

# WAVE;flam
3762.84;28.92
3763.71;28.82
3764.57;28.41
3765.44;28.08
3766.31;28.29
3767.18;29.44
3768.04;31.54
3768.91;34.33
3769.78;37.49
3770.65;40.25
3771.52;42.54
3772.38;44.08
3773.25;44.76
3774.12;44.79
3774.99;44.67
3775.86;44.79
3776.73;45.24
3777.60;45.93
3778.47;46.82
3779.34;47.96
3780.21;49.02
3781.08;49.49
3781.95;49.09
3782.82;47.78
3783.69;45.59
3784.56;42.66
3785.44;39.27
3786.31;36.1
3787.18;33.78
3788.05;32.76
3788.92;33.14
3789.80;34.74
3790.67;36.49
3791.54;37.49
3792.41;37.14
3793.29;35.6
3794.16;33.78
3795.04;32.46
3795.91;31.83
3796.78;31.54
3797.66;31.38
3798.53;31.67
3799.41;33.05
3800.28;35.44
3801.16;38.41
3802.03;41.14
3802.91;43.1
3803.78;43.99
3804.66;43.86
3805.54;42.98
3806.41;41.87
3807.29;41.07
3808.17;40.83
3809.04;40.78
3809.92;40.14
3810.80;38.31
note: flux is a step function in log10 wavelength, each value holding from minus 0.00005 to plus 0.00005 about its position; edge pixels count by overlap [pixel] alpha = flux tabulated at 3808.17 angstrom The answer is 40.83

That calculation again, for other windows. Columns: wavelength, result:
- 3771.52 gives 42.54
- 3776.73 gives 45.24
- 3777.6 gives 45.93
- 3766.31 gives 28.29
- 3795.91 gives 31.83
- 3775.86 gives 44.79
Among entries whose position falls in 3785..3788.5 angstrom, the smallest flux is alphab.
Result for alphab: 32.76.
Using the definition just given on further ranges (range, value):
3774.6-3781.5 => 44.67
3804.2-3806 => 42.98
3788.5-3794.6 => 33.14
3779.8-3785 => 42.66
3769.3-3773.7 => 37.49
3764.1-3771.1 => 28.08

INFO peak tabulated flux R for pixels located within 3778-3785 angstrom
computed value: 49.49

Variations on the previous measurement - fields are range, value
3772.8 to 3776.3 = 44.79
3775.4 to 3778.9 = 46.82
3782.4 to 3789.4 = 47.78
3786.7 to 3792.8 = 37.49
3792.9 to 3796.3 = 35.6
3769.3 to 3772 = 42.54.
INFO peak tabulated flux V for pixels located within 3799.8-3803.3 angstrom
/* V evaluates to 43.1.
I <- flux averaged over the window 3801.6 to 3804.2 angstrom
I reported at 42.8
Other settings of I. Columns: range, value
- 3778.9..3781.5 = 48.8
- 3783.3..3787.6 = 39.4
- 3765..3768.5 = 29.3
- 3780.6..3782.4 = 49.3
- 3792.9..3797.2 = 33.1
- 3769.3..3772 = 40.1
